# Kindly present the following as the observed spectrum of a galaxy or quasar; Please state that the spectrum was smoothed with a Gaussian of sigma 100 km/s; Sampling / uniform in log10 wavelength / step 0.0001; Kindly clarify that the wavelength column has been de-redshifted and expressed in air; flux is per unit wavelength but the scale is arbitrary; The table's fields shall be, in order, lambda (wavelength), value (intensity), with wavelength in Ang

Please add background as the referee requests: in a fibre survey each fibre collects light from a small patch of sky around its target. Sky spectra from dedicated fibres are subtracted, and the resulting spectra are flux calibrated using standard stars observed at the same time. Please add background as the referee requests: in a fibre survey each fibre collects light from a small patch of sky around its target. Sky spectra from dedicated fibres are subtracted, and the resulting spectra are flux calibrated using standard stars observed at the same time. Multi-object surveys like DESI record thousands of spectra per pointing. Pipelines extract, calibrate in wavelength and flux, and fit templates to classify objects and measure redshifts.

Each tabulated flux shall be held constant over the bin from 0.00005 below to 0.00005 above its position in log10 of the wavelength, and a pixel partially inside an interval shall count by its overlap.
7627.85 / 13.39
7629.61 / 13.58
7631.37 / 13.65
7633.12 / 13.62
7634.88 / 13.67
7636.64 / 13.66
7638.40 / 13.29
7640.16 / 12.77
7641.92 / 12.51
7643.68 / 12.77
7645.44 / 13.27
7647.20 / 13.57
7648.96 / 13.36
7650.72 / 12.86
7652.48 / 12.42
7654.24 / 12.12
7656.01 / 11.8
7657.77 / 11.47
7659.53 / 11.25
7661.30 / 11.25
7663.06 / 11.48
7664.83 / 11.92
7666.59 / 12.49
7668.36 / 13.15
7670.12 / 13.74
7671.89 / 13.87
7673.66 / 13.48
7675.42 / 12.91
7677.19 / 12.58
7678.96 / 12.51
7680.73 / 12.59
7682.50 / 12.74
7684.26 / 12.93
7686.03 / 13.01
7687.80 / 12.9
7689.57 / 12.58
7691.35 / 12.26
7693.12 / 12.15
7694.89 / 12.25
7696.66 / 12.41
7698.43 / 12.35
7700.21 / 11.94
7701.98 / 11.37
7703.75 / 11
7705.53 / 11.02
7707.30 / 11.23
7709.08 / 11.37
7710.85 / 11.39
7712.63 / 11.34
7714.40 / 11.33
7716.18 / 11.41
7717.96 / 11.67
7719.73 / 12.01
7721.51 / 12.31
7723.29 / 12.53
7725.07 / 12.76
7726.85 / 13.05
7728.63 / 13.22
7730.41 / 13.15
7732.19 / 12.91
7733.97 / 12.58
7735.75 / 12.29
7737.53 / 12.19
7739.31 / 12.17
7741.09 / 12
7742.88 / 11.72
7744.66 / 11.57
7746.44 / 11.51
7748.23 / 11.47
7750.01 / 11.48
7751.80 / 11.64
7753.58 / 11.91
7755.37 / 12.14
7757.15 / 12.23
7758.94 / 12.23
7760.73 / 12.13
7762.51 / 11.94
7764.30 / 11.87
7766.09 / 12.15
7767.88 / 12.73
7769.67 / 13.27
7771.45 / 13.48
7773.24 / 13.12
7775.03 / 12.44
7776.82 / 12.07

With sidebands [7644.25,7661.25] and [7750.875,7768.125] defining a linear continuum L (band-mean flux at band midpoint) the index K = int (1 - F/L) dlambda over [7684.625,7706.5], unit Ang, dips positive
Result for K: 0.3 Ang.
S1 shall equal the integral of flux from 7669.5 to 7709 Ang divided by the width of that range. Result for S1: 12.4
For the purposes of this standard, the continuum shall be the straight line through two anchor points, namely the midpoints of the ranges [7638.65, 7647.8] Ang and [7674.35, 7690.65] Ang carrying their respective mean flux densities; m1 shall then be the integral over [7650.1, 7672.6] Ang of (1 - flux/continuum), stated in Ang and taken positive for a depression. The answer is 1.0 Ang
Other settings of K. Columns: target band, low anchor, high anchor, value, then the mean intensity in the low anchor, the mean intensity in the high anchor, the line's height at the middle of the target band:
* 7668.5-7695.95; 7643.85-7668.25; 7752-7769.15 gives -1.3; 12.3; 12.2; 12.3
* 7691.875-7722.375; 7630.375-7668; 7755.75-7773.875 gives 2.1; 12.6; 12.5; 12.6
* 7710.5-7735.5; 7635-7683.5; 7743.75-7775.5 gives 0.2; 12.7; 12.2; 12.4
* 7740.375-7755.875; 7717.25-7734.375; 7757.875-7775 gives 1.1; 12.6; 12.5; 12.6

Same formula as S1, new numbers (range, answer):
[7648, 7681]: 12.5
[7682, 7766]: 12.1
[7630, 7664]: 12.7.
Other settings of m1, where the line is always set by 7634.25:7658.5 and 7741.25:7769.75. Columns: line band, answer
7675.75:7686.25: -0.1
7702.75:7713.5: 1.0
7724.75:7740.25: -0.7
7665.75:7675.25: -0.5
